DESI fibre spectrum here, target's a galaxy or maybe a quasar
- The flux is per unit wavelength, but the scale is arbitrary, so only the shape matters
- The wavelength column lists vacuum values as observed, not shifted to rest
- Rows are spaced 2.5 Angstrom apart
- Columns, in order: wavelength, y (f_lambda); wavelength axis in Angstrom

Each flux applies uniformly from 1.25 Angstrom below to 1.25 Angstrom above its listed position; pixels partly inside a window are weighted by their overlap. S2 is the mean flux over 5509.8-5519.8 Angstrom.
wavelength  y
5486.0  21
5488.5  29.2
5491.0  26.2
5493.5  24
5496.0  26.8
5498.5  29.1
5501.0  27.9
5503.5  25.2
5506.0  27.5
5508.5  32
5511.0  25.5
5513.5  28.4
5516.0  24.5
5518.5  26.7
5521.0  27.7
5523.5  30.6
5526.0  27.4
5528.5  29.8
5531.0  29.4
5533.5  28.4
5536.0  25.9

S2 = 26.3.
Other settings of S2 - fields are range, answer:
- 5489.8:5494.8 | 25.1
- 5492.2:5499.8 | 26.6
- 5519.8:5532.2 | 29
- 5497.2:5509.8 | 28.3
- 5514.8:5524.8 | 27.4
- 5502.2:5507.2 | 26.4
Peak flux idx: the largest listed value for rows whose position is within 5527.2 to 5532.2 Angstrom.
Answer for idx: 29.8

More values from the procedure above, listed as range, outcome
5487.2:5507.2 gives 29.2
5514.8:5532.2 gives 30.6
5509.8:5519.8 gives 28.4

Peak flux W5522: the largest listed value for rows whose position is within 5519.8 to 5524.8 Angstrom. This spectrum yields 30.6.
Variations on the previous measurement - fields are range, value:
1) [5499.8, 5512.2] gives 32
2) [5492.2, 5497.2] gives 26.8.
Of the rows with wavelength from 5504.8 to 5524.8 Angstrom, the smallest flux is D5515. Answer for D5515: 24.5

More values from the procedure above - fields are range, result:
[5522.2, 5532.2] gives 27.4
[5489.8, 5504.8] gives 24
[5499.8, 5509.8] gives 25.2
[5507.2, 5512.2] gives 25.5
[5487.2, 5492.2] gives 26.2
